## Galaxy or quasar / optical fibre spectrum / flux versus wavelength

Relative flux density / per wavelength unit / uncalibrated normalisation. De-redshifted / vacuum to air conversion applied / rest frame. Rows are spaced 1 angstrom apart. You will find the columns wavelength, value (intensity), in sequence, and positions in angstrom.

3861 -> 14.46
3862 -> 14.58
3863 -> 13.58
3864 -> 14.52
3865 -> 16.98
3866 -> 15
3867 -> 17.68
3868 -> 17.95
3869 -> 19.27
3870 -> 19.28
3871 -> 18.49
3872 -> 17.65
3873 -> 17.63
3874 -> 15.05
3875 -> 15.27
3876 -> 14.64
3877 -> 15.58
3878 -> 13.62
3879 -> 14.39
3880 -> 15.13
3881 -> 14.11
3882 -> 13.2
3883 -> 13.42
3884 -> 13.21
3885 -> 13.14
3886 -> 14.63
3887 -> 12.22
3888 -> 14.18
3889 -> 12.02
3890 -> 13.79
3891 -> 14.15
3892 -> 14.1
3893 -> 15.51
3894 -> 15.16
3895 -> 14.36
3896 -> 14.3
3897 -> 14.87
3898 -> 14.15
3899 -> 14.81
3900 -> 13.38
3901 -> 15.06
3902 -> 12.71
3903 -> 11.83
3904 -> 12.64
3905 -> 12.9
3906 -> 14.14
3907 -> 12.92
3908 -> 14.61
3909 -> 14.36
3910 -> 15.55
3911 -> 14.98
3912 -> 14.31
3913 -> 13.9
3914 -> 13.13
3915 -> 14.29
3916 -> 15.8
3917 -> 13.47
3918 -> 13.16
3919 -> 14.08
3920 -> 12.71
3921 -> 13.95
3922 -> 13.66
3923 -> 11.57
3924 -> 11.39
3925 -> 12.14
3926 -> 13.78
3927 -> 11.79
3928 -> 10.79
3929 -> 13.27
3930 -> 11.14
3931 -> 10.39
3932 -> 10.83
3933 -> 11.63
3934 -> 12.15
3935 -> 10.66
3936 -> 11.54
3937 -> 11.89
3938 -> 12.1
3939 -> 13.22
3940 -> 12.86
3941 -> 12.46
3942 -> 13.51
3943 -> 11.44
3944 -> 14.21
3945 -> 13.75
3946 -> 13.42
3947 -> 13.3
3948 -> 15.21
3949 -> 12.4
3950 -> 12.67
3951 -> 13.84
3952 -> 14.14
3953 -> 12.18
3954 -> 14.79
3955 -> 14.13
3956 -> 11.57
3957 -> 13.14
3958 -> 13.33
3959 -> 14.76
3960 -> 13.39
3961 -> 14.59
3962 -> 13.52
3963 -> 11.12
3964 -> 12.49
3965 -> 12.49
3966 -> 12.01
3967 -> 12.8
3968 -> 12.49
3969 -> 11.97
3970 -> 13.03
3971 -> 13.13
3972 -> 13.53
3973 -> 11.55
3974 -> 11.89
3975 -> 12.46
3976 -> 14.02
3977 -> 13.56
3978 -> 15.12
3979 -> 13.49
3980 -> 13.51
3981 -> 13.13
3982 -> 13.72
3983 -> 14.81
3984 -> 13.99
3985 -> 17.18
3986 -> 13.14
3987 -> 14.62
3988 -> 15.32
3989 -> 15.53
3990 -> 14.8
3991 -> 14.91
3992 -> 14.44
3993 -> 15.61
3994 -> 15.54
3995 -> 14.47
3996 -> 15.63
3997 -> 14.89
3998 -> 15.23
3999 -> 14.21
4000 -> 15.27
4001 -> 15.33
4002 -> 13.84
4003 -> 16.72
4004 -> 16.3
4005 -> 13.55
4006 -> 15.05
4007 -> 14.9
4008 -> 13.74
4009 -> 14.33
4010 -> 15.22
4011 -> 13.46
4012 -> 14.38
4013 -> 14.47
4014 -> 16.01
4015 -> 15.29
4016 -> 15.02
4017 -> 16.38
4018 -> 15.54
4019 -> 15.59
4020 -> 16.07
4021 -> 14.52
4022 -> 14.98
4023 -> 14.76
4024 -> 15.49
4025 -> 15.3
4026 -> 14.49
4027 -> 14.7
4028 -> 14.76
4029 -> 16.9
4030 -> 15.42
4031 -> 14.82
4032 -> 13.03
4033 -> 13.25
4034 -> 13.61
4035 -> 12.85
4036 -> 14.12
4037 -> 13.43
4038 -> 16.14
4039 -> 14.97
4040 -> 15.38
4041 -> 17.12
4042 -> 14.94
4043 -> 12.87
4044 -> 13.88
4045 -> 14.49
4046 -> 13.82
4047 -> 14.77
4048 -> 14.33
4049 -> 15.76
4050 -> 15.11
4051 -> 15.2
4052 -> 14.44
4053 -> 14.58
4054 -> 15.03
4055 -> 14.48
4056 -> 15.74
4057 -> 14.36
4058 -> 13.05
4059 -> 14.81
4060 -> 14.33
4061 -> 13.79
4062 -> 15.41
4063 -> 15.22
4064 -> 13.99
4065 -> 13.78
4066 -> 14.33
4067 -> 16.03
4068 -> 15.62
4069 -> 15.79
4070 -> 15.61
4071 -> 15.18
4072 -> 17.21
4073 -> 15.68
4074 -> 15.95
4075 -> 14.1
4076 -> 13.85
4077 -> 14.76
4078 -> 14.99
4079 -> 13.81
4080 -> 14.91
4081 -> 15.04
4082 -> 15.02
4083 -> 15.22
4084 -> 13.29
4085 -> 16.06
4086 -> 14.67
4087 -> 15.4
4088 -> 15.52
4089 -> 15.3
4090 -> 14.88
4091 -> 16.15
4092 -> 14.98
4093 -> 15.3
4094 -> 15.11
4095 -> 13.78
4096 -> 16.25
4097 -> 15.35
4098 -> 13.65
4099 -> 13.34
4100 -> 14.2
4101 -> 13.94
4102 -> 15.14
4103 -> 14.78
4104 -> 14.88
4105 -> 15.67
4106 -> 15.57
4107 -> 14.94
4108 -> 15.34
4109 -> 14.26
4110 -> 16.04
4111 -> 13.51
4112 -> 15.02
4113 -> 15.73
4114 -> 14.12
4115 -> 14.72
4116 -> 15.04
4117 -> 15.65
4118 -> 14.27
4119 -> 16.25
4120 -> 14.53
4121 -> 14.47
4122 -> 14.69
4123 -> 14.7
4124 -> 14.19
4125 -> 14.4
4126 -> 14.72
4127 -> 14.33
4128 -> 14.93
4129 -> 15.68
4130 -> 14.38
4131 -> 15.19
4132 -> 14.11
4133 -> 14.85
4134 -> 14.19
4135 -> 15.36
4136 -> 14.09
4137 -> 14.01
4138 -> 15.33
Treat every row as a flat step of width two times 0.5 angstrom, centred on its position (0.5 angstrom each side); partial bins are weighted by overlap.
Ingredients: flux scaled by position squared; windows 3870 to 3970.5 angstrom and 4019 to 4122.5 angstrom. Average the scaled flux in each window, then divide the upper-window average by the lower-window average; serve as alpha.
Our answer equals 1.2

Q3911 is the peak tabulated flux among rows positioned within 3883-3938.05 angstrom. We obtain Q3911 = 15.8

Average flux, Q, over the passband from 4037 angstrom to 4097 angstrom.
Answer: 14.9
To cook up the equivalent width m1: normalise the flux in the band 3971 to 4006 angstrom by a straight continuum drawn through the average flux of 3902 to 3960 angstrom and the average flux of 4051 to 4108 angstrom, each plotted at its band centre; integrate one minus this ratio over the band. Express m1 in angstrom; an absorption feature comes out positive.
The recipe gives -1.7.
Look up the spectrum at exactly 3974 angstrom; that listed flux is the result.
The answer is 11.89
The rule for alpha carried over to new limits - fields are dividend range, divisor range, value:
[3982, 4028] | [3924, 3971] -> 1.21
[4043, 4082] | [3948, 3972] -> 1.19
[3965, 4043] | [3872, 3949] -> 1.13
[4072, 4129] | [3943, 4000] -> 1.15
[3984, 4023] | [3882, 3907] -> 1.15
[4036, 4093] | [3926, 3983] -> 1.23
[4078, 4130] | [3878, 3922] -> 1.18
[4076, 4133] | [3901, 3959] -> 1.24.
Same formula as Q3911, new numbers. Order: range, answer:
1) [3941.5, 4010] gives 17.18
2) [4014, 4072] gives 17.21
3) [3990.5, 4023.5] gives 16.72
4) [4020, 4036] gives 16.9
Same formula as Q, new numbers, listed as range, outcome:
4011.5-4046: 14.8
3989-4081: 14.9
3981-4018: 14.9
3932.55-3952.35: 12.8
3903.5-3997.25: 13.4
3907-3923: 14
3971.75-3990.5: 14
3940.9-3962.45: 13.5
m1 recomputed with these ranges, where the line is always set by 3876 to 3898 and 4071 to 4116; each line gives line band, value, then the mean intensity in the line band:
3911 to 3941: 3.35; 12.6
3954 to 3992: 2.33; 13.5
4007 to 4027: -0.51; 15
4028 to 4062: 0.35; 14.6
